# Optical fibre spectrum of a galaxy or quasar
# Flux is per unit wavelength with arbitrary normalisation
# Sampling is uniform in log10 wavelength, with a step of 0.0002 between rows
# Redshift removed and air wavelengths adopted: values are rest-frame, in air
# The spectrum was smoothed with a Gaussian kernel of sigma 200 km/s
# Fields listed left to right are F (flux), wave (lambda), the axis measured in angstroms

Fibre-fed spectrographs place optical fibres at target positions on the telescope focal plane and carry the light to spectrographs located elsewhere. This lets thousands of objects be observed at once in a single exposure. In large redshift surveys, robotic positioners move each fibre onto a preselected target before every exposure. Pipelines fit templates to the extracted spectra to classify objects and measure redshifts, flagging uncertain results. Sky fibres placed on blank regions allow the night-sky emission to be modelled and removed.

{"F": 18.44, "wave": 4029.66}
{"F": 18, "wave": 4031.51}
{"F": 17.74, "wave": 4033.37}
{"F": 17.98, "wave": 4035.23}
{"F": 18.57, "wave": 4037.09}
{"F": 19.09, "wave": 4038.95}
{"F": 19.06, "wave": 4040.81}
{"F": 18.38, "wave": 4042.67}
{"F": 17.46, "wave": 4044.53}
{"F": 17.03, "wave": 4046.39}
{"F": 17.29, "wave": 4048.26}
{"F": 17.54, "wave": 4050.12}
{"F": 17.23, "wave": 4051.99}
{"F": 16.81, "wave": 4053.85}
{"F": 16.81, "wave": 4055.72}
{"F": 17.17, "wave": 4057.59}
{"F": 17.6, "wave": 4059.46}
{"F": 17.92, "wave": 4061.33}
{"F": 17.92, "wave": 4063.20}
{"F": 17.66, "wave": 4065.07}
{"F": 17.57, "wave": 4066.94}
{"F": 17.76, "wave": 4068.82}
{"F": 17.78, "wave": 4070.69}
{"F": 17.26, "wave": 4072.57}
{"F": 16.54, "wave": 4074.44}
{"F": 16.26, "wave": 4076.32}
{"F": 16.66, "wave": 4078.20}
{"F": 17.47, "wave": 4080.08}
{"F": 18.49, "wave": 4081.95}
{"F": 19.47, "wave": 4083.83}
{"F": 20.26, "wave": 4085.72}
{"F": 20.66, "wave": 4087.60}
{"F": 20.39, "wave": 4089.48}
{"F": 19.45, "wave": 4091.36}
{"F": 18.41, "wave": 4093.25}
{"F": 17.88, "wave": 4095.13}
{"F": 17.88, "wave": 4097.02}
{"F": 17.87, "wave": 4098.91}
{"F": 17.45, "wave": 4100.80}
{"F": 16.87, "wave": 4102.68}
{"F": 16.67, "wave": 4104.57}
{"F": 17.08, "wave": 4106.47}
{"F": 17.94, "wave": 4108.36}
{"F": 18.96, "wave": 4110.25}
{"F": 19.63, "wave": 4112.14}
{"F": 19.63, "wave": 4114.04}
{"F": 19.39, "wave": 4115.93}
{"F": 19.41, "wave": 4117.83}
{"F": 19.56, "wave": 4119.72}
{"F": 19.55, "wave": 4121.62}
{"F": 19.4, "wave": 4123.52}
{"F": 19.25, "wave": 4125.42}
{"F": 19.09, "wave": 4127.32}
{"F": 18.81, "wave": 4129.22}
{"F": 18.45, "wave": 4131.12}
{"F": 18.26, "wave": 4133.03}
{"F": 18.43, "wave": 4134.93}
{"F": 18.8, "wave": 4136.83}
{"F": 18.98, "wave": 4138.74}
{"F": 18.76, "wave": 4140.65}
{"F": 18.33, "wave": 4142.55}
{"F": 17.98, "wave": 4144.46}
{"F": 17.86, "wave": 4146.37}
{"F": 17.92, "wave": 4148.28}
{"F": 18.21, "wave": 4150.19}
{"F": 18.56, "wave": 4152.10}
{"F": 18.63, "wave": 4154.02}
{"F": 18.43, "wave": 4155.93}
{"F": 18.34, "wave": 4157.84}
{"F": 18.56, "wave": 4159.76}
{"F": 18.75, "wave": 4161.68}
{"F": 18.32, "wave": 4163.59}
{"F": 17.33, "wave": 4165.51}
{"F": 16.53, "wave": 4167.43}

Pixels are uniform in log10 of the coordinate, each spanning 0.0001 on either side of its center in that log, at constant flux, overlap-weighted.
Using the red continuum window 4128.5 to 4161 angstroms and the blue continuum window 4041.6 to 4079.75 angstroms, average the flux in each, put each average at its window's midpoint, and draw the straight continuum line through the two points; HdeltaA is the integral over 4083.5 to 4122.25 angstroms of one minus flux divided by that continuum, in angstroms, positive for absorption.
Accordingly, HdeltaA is -1.91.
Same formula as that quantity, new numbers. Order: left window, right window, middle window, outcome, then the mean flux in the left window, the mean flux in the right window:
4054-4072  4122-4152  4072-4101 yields -0.7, 17.5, 18.6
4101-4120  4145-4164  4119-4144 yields -0.6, 18.4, 18.4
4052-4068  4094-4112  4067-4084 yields 0.1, 17.4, 17.7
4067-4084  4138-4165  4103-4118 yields -0.5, 17.4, 18.4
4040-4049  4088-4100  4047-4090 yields 1.1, 17.8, 18.7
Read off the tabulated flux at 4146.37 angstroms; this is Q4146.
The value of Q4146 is 17.86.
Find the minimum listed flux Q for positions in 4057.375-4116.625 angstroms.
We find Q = 16.26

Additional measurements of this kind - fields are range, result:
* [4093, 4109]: 16.67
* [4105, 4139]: 17.08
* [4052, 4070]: 16.81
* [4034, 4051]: 17.03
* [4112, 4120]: 19.39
